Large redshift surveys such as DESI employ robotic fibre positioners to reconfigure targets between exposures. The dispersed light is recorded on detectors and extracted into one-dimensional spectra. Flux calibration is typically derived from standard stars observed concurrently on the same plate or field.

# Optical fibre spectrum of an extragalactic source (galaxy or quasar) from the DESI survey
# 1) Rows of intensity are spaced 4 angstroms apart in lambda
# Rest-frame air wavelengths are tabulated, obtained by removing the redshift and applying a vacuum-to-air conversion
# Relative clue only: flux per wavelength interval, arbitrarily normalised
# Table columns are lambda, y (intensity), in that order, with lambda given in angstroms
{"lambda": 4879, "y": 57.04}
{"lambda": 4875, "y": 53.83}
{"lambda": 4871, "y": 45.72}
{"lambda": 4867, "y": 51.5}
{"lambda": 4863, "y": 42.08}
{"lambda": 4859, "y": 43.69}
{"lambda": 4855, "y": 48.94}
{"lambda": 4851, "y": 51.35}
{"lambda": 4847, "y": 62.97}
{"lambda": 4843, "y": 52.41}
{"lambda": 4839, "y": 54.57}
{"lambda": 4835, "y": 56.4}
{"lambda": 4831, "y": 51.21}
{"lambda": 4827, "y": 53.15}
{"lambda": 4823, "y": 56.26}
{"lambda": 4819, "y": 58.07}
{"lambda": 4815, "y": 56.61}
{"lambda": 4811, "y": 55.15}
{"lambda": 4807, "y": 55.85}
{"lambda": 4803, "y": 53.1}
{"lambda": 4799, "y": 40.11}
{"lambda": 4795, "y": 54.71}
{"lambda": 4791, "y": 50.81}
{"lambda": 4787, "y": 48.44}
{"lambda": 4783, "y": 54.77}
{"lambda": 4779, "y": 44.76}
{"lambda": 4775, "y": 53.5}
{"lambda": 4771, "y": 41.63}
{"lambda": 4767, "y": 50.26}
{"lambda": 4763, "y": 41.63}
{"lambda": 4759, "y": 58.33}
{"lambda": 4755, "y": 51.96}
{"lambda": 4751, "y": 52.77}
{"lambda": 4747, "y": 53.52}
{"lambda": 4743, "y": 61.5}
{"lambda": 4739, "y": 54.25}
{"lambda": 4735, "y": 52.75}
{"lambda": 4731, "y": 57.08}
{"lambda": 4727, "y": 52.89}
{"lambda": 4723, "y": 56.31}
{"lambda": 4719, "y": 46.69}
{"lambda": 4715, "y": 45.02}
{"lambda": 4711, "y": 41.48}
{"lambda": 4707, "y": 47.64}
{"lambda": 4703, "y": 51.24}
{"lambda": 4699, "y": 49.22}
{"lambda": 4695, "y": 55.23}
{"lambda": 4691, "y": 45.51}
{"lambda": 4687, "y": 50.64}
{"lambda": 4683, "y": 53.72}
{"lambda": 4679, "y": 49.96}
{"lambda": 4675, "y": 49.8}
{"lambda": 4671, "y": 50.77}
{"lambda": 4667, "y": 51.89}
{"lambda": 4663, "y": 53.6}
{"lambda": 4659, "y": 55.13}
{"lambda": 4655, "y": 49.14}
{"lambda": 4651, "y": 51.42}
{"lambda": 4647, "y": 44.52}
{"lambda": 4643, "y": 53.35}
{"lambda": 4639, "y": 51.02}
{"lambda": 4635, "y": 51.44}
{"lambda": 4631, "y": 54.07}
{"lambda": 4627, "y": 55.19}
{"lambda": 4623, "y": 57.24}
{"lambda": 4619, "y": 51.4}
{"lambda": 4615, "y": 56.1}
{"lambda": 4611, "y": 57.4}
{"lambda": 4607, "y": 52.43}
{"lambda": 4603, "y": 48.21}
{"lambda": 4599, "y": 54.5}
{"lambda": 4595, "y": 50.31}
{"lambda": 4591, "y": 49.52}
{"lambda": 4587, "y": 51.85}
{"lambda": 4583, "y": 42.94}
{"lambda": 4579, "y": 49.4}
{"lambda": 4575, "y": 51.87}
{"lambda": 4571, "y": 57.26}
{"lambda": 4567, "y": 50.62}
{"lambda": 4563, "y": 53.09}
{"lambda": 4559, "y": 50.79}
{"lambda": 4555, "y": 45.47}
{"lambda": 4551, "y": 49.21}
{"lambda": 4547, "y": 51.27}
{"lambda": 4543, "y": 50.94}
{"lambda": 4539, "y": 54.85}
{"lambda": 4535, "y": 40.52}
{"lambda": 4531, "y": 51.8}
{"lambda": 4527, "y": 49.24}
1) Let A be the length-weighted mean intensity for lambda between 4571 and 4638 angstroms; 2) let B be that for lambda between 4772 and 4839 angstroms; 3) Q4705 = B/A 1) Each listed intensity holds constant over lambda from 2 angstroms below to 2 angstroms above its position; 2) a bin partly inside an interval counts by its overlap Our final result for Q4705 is 1.01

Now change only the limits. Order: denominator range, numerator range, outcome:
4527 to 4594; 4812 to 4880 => 1.05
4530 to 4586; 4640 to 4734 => 1.01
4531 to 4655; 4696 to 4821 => 1.00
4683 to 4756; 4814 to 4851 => 1.08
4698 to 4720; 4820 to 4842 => 1.16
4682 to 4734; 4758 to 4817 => 1.01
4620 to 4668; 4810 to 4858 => 1.04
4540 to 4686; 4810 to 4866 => 1.03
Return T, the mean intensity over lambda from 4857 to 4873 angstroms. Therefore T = 45.7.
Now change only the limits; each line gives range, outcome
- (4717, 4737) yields 53.1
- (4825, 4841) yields 53.8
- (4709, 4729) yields 48.5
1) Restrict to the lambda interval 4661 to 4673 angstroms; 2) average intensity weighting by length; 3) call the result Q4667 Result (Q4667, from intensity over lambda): 52.1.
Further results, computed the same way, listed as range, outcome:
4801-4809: 54.5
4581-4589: 47.4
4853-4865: 44.9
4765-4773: 45.9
